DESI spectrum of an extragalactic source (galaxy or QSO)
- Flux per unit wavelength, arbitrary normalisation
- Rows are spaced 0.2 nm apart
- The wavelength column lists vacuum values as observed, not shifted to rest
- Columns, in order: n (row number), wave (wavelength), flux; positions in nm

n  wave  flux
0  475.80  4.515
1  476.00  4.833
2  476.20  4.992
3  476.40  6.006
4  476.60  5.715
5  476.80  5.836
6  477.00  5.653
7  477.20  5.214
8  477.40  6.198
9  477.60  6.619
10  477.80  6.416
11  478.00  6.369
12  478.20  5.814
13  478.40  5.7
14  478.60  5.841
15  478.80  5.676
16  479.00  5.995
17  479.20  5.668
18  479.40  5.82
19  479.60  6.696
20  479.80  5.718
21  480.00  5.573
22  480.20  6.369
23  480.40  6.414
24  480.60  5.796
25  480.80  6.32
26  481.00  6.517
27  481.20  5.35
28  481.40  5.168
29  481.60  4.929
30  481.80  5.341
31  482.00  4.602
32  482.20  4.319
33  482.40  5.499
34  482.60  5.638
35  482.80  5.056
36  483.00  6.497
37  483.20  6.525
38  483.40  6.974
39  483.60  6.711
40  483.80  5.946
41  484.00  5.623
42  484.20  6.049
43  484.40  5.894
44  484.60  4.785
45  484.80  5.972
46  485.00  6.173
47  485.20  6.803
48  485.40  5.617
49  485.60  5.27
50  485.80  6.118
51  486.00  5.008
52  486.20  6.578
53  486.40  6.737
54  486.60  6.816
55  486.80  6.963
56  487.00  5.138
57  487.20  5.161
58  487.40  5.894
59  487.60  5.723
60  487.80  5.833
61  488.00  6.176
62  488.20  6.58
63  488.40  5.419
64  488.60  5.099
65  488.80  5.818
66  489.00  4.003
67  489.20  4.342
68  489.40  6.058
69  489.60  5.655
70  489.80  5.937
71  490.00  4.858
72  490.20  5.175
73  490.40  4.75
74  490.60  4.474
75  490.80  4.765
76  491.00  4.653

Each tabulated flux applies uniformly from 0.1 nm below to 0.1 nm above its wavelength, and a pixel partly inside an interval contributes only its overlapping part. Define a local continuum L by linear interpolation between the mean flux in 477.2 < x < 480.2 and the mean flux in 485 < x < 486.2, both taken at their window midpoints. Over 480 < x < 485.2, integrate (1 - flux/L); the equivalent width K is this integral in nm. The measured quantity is 0.11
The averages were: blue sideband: 5.99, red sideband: 5.87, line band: 5.79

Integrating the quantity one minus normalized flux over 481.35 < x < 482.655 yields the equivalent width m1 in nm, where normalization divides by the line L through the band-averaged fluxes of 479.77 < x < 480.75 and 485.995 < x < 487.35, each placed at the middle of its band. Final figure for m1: 0.21 nm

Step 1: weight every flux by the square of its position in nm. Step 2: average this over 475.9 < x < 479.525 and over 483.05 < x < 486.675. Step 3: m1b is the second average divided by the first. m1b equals 1.1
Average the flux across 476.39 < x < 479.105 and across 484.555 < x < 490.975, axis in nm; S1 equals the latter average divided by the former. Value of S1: 0.9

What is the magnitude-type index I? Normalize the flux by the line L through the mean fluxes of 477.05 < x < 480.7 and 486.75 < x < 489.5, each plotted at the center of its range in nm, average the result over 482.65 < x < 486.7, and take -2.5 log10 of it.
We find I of -0.06 mag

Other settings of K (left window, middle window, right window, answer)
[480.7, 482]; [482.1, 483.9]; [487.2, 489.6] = -0.12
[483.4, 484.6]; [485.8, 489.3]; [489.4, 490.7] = -0.11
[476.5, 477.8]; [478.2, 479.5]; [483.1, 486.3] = 0.03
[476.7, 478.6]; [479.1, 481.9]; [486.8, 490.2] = 0.01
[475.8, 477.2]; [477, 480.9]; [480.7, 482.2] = -0.44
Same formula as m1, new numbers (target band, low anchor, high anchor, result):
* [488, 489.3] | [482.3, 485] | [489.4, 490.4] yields 0.06 nm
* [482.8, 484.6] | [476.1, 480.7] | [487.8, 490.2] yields -0.14 nm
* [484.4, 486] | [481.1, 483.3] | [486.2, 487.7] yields 0.01 nm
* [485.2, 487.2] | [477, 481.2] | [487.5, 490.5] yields -0.15 nm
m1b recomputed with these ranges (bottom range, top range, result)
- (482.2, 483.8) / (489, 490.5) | 0.89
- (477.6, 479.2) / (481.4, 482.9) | 0.86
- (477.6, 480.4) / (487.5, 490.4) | 0.94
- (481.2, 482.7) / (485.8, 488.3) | 1.21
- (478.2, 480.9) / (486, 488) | 1.05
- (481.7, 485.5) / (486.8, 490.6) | 0.96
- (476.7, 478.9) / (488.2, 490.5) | 0.93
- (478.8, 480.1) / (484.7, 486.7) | 1.06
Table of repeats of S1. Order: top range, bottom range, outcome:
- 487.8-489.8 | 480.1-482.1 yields 0.97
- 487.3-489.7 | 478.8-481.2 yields 0.92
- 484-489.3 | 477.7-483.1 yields 1.00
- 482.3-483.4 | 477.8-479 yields 1.00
